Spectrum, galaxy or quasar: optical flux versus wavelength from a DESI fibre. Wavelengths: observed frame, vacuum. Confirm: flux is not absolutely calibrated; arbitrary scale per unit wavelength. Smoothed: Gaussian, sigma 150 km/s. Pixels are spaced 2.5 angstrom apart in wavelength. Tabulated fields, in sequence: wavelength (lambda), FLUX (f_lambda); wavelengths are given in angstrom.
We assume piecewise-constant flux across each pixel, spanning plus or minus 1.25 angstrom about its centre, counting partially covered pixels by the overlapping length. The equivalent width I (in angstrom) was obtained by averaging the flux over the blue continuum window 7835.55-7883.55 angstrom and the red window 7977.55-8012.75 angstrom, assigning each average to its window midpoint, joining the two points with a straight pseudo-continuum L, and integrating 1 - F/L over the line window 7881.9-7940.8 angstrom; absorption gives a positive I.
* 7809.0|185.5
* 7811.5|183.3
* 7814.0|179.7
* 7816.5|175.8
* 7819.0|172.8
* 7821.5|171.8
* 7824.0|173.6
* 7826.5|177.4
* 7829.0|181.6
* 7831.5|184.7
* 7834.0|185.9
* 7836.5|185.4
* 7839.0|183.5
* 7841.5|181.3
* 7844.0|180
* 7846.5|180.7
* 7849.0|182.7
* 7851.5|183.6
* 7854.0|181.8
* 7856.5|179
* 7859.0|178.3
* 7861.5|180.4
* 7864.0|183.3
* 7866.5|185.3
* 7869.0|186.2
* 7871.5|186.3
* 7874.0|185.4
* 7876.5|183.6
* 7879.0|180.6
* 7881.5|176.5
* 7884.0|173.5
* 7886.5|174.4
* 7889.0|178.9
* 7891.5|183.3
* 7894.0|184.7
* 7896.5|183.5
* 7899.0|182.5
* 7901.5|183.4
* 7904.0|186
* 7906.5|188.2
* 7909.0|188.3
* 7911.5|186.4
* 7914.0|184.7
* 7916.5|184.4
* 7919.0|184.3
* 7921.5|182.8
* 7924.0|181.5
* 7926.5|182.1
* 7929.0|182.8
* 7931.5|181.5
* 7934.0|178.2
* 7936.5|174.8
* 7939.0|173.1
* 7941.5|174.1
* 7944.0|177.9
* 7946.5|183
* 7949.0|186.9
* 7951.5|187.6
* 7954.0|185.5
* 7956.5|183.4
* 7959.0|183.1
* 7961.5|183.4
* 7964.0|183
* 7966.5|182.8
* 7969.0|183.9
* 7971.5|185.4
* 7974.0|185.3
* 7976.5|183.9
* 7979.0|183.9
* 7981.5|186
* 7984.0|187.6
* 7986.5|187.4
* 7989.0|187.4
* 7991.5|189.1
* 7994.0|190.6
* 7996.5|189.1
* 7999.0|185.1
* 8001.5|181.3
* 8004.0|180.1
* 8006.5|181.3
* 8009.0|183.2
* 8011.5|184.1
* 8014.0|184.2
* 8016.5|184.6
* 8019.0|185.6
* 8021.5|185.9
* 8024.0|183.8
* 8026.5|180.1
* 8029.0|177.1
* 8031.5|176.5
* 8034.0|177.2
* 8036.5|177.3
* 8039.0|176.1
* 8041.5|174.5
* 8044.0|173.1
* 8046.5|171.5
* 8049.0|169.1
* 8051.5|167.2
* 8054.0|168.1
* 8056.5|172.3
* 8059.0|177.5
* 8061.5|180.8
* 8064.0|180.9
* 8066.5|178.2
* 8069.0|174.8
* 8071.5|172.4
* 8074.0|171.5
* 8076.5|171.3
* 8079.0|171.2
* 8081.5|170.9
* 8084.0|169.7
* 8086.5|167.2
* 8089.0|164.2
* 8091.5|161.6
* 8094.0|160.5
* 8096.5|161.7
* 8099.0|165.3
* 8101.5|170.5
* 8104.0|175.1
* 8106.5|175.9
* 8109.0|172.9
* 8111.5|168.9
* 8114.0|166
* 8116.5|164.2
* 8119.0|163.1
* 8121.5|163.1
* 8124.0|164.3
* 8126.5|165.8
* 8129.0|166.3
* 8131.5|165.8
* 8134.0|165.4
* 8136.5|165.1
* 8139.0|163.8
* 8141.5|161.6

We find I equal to 0.5 angstrom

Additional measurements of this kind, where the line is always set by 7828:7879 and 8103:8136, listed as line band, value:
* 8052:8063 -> -0.22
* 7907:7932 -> -0.70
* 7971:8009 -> -2.30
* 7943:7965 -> -0.85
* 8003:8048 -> -1.79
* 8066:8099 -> 0.19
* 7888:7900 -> -0.14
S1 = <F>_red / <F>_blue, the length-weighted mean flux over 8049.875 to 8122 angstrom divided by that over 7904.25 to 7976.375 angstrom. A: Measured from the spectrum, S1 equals 0.93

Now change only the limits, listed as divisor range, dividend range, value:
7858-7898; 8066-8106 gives 0.93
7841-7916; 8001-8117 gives 0.95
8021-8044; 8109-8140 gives 0.93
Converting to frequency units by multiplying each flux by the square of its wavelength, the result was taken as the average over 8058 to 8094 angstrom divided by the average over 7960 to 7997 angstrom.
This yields 0.95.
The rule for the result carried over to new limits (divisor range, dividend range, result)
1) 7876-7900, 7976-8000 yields 1.07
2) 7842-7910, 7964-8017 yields 1.05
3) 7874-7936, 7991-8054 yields 1.02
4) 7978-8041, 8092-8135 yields 0.93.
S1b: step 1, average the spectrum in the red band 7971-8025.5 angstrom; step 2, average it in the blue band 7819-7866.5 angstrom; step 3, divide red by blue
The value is 1.0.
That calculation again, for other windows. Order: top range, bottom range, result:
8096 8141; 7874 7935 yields 0.91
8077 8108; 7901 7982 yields 0.92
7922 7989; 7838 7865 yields 1.01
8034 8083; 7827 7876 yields 0.95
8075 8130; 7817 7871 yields 0.92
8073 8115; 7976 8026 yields 0.91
